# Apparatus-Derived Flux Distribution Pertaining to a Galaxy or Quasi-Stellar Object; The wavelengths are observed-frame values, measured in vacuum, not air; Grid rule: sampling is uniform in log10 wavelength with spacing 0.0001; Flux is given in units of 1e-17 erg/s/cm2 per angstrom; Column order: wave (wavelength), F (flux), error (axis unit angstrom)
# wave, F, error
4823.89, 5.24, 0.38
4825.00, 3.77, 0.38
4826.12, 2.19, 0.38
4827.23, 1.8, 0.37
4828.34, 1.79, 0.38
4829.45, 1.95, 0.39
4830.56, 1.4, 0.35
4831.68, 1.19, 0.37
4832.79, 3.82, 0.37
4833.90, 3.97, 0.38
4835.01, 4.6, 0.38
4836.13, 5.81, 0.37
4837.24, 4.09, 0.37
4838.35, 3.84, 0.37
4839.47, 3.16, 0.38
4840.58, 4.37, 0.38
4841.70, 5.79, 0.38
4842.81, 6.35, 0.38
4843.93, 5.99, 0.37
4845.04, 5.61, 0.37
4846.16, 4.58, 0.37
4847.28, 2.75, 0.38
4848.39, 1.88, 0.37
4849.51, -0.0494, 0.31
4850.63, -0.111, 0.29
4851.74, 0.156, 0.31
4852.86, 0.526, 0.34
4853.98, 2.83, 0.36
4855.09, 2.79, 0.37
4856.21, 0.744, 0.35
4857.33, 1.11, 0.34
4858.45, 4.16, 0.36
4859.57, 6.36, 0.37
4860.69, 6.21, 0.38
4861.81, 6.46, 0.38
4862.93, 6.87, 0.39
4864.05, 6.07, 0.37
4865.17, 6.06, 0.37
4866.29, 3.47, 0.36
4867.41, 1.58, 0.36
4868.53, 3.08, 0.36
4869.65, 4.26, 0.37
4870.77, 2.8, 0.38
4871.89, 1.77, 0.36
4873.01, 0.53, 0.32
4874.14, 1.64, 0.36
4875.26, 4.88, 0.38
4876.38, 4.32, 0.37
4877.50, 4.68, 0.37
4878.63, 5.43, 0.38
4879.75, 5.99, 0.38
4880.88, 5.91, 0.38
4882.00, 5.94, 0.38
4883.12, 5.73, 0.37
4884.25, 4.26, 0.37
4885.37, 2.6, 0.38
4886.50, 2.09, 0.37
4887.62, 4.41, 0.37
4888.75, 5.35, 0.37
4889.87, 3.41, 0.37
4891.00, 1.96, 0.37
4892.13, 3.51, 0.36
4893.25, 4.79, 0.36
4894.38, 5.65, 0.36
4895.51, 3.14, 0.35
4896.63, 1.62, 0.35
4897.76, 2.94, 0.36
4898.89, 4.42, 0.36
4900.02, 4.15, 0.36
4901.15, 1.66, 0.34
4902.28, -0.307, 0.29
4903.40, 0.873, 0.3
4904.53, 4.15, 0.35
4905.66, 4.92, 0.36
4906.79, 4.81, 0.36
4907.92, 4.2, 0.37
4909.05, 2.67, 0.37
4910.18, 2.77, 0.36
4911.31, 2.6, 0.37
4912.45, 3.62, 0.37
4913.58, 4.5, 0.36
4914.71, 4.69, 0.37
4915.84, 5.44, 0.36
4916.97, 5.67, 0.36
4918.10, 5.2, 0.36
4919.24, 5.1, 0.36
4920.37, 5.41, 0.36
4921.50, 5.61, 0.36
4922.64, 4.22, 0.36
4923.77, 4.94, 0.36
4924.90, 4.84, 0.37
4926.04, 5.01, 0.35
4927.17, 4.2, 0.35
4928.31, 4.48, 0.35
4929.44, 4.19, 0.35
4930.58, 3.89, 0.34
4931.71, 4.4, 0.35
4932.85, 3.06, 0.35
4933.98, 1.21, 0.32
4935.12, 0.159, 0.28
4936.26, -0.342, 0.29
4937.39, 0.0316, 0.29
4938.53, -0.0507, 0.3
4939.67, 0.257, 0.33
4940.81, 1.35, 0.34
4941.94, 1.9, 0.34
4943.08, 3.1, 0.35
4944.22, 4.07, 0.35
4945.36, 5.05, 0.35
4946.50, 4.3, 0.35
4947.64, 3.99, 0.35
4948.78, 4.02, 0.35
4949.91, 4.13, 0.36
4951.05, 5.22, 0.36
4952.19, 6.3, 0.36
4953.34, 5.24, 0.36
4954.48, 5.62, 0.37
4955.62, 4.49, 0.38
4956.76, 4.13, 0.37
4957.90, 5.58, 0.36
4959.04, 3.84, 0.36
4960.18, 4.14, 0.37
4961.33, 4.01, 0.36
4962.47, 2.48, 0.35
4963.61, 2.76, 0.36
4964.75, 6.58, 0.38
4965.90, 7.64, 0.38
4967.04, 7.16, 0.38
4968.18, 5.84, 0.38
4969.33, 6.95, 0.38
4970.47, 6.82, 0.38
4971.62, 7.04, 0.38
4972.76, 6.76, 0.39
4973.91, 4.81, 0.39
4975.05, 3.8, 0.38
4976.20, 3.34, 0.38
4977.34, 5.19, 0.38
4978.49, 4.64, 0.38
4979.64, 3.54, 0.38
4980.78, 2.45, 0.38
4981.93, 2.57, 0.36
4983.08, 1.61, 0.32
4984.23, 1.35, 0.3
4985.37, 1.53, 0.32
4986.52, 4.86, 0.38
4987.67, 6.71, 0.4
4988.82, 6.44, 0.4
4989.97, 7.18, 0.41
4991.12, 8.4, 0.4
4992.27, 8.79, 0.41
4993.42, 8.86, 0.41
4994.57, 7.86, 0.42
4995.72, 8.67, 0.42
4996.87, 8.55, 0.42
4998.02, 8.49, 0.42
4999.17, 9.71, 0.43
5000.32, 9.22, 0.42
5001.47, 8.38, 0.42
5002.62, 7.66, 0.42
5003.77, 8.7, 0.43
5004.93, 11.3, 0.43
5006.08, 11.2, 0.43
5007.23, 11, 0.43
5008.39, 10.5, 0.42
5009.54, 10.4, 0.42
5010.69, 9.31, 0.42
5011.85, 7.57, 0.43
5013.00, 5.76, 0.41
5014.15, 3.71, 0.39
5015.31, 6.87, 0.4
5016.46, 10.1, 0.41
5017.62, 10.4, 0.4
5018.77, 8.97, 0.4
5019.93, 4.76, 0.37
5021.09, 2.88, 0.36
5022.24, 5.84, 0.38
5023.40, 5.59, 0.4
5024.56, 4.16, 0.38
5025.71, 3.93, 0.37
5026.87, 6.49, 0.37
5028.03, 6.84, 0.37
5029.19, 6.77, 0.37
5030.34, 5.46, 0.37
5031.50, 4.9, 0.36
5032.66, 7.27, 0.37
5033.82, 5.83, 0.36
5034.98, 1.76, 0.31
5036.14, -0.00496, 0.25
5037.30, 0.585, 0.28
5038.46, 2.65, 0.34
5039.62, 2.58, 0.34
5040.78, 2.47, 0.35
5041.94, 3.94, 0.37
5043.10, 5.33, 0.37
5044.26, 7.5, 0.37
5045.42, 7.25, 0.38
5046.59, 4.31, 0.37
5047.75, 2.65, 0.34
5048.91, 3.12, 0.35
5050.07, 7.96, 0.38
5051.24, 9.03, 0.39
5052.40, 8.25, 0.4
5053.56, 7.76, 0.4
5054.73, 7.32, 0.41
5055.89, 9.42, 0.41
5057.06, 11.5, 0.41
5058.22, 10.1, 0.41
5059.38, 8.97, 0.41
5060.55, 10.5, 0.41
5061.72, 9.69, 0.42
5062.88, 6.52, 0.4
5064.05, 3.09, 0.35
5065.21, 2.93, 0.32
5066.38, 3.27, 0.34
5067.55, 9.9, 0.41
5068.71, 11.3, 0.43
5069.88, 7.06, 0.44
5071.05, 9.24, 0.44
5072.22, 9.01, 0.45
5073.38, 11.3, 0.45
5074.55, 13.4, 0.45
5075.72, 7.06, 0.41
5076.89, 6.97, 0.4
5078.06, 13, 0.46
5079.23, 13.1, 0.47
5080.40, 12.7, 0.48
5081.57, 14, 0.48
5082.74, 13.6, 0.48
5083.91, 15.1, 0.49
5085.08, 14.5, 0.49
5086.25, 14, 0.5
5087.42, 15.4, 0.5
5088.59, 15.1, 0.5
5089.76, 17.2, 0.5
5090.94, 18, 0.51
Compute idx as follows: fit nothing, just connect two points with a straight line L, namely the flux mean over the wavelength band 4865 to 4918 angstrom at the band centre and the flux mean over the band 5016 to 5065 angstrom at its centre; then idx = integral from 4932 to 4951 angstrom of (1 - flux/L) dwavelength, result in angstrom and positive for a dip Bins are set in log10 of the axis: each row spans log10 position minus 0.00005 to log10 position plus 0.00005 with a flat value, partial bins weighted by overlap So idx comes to 9.0 angstrom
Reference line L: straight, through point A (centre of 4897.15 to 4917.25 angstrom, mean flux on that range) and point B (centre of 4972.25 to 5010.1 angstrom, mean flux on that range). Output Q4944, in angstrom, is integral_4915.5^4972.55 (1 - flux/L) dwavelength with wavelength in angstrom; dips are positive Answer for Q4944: 8.2 angstrom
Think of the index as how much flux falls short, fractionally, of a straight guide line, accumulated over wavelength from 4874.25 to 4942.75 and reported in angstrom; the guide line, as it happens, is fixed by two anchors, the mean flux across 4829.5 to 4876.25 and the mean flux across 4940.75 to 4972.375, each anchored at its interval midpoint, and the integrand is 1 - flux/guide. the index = 8.8 angstrom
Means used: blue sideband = 3.49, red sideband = 4.85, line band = 3.62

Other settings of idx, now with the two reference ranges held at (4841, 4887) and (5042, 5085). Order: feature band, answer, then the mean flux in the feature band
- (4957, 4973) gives 2.0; 5.49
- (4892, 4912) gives 6.1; 3.25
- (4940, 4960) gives 5.8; 4.21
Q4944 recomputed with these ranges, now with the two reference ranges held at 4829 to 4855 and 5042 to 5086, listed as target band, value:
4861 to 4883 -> -2.0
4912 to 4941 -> 9.6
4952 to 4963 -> 2.9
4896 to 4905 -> 4.4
